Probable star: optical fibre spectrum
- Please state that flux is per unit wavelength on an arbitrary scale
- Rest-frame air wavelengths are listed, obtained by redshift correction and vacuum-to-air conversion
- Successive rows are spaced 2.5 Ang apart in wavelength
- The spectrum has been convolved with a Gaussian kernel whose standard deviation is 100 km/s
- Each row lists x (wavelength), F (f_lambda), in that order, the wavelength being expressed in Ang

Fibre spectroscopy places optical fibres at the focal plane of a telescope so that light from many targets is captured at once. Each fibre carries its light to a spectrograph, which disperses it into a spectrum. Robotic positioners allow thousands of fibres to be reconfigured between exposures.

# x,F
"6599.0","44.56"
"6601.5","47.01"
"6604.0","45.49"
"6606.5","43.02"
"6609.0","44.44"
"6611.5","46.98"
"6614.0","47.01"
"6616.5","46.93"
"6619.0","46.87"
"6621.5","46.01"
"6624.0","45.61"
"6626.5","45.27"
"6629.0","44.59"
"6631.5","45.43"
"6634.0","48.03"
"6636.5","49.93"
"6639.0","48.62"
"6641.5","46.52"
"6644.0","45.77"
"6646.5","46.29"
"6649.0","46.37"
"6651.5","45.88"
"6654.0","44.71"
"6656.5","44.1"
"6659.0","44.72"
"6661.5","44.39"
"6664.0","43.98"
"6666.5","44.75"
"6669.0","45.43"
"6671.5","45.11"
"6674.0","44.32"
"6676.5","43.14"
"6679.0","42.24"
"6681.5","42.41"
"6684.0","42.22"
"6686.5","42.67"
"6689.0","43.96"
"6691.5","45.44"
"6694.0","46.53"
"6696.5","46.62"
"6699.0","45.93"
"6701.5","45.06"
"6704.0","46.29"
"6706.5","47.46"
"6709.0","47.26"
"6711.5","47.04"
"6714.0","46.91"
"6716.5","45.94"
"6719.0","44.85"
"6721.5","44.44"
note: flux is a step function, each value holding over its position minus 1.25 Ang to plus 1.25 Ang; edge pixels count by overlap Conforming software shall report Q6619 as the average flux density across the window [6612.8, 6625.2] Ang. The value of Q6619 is 46.5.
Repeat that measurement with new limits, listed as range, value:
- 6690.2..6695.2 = 46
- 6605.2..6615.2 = 45.4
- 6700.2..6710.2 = 46.5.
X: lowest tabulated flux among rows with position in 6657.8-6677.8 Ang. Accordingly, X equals 43.14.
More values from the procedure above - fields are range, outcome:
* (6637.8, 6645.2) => 45.77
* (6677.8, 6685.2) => 42.22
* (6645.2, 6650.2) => 46.29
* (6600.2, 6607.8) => 43.02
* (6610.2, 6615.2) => 46.98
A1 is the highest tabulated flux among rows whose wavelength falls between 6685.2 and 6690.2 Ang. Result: 43.96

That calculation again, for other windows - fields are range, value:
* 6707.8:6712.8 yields 47.26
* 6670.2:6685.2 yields 45.11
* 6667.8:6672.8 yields 45.43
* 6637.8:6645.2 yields 48.62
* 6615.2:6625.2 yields 46.93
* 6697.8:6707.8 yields 47.46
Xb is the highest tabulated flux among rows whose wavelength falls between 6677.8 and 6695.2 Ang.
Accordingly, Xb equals 46.53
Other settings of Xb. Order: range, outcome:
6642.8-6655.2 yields 46.37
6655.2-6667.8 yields 44.75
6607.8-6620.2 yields 47.01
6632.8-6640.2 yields 49.93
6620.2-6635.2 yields 48.03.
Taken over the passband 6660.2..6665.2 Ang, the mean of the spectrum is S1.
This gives 44.2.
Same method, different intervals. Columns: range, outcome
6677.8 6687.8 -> 42.4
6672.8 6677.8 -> 43.7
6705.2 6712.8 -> 47.2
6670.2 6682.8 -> 43.4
